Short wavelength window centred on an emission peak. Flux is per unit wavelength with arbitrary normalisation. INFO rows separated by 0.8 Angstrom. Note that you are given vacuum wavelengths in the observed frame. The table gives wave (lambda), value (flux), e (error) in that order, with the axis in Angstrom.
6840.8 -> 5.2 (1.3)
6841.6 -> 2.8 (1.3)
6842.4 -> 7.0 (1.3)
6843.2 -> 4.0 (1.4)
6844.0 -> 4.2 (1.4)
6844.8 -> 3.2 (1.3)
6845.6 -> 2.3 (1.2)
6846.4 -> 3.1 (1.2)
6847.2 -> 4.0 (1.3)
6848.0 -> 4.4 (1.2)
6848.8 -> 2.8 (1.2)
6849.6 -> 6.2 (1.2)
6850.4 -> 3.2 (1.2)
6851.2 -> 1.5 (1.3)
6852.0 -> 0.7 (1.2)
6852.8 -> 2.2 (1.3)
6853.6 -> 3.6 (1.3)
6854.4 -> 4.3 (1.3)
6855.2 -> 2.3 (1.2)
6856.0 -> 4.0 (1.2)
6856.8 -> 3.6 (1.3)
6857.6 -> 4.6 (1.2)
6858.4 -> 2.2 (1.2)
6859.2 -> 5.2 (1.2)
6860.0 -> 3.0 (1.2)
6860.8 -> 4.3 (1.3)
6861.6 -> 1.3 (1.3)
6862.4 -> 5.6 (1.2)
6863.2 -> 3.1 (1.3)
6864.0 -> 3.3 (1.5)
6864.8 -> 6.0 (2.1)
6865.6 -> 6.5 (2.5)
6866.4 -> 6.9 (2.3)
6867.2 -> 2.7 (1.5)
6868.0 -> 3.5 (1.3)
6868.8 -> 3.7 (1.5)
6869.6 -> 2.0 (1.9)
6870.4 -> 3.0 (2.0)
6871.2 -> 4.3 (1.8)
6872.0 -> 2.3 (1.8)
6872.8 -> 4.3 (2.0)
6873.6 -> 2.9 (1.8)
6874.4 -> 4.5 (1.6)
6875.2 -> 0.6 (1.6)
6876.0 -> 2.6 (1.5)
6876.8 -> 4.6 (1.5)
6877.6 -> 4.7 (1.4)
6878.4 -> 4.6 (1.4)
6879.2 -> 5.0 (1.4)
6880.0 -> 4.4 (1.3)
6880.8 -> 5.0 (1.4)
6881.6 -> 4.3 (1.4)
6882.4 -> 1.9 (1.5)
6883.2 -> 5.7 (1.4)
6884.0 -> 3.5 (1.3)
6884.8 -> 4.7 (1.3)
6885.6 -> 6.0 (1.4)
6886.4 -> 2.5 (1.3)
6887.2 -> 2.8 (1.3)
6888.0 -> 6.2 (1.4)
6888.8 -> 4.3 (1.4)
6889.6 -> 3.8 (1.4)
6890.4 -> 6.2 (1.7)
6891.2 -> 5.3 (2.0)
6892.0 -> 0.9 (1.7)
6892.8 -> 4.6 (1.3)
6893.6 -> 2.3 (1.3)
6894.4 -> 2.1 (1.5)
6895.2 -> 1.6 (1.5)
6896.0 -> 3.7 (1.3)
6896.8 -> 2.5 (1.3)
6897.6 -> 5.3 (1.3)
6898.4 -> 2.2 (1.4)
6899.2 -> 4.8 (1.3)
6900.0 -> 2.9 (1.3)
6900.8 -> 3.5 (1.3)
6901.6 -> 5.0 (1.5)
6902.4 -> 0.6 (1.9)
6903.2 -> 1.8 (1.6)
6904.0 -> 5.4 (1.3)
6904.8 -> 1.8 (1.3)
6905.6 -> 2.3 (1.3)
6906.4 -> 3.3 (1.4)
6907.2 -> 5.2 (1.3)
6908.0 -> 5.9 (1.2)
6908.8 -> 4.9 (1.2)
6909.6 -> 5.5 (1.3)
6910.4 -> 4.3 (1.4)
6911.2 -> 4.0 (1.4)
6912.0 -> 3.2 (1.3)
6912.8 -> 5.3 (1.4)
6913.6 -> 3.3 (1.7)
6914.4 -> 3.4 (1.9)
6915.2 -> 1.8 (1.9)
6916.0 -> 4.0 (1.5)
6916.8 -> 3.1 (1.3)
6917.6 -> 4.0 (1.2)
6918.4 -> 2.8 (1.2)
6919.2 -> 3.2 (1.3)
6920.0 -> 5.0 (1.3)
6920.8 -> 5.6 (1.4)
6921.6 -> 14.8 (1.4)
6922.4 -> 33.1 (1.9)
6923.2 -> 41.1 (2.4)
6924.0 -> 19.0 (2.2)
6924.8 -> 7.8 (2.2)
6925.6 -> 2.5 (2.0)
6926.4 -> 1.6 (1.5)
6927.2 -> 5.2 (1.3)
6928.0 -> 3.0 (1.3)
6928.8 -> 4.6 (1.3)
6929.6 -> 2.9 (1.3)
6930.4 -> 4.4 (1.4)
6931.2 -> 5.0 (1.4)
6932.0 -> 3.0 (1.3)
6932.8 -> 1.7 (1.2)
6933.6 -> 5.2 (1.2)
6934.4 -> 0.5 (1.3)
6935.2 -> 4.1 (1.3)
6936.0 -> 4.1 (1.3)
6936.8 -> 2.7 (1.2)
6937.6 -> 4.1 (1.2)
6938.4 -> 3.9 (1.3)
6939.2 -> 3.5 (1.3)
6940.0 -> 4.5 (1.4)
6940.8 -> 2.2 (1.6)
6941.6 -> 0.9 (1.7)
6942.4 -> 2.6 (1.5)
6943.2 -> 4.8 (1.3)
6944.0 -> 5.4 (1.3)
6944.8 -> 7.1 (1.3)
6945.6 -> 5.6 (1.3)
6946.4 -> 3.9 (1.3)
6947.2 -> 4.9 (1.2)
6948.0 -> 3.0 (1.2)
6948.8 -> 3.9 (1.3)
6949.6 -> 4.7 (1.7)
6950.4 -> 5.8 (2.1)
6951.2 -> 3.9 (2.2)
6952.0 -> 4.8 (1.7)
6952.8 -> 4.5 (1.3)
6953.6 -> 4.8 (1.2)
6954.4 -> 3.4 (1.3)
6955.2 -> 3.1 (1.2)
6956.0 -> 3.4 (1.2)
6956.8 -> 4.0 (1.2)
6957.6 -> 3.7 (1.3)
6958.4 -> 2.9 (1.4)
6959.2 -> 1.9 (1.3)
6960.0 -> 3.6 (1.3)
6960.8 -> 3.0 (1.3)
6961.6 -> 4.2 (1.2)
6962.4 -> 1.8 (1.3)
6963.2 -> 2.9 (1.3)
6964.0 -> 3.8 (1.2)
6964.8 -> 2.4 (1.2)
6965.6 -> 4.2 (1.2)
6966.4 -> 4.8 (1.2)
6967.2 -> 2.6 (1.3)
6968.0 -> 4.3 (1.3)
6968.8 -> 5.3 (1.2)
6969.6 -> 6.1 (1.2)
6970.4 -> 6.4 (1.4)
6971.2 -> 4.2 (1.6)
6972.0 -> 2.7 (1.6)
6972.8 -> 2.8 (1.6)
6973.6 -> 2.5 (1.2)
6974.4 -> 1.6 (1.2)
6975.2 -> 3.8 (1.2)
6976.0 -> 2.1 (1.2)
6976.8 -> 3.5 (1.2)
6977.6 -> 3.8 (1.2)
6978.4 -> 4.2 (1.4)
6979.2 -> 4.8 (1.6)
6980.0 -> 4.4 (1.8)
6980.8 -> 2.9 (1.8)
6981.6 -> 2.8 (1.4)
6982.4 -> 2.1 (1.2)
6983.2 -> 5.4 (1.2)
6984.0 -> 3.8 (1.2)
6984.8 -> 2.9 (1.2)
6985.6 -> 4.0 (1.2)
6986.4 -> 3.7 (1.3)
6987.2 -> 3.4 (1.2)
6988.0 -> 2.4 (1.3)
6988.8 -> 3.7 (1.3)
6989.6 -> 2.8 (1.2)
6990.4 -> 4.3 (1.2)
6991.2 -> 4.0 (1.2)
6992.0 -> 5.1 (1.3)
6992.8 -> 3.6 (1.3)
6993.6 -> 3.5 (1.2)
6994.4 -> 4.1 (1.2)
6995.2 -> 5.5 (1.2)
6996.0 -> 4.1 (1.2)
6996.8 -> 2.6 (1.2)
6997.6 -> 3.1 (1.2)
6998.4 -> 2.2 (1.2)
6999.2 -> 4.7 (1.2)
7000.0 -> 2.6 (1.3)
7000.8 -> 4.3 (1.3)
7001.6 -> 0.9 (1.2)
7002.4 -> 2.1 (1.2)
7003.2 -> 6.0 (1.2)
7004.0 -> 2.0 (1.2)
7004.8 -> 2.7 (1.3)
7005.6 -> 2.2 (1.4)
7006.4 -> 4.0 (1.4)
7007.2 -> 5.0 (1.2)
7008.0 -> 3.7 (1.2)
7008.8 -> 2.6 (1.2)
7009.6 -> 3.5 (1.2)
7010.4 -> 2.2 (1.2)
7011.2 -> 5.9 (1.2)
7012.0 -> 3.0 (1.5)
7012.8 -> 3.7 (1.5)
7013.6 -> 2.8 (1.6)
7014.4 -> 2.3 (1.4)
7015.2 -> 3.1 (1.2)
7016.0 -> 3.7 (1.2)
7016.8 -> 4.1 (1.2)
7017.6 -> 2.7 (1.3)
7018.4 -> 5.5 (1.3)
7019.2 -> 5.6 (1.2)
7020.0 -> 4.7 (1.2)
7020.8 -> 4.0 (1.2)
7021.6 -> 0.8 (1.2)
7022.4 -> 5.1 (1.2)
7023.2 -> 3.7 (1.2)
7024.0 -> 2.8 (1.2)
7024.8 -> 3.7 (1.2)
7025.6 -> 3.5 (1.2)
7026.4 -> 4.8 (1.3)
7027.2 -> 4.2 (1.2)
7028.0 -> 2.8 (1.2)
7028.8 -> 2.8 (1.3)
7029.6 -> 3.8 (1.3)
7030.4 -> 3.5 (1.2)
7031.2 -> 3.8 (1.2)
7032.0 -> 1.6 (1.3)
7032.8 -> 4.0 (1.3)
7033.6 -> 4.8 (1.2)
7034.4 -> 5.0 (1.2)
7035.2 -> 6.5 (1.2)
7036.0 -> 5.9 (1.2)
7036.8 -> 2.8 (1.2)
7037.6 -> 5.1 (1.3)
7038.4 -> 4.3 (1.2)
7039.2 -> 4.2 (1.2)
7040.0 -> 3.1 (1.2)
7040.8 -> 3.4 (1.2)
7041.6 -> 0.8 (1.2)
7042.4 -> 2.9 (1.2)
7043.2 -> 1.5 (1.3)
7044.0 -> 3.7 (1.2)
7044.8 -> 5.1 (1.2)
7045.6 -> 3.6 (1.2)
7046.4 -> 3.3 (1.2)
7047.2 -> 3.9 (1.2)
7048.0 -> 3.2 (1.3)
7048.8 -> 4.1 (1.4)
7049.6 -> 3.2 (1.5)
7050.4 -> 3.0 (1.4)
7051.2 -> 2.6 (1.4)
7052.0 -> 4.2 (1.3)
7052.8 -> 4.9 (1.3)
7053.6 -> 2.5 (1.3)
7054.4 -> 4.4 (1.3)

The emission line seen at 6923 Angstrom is H-alpha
